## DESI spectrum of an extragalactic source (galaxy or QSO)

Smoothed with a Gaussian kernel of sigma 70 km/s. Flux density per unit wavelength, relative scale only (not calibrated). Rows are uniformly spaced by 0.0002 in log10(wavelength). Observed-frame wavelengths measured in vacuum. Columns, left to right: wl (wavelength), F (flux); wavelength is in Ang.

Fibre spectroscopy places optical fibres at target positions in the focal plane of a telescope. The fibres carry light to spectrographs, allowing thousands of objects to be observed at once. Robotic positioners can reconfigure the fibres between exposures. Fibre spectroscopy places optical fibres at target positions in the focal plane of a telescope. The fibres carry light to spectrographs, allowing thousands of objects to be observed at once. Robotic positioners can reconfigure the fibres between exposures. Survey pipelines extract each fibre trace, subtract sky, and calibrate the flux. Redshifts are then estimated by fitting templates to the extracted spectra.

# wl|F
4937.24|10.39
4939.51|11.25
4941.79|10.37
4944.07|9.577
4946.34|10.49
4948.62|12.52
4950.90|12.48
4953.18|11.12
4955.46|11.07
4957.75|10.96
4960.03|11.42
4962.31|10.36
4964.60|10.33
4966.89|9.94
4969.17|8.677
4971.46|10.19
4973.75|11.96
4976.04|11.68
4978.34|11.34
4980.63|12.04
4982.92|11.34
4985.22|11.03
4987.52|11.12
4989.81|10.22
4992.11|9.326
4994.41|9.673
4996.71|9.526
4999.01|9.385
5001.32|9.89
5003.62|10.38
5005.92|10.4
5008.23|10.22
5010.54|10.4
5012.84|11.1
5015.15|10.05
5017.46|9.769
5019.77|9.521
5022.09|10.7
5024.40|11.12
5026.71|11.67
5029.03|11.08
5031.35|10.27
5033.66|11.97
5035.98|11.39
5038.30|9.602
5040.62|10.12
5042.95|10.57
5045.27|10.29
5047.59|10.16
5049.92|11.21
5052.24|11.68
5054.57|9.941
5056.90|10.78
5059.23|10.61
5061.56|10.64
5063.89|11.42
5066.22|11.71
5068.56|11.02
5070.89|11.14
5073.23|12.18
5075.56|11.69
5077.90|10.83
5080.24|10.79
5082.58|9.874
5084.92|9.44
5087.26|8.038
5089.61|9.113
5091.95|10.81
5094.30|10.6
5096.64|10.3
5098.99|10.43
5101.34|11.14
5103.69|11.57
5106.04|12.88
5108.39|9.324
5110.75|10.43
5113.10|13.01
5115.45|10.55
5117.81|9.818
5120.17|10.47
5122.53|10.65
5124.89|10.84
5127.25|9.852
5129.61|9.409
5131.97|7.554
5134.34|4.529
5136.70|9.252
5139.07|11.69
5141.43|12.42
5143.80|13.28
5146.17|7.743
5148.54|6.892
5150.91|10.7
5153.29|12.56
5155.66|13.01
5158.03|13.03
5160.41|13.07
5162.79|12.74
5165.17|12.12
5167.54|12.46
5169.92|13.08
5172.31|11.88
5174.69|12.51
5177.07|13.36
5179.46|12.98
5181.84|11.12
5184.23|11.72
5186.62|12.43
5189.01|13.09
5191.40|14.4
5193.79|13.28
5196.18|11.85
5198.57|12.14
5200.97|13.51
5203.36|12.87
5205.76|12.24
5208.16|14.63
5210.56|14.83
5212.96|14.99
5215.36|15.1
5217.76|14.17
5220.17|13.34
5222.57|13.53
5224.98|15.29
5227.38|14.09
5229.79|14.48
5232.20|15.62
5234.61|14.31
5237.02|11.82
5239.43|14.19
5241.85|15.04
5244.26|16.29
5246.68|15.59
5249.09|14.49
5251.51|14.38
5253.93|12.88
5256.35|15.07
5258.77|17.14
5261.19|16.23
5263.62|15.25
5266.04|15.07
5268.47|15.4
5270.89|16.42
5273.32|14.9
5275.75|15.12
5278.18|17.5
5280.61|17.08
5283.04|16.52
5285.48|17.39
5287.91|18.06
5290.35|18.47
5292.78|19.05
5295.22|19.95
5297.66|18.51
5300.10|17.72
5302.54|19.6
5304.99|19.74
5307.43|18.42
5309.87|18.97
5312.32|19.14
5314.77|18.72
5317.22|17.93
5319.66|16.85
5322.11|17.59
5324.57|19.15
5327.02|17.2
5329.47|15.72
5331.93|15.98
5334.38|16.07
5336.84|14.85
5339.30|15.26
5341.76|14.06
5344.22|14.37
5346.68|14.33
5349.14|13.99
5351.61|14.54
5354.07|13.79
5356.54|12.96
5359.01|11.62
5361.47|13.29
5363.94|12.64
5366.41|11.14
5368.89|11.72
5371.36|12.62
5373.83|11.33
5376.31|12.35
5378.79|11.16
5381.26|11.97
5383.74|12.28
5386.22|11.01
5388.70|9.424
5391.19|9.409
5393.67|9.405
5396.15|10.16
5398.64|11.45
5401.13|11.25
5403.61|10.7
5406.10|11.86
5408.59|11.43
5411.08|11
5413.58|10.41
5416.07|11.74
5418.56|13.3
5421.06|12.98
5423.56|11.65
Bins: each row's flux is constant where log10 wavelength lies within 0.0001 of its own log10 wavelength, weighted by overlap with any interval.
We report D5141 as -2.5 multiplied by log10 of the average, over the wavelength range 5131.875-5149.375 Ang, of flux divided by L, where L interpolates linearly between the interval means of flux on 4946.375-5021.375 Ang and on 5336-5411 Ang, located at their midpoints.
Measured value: 0.20 mag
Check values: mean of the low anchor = 10.6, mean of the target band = 9.32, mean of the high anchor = 12.2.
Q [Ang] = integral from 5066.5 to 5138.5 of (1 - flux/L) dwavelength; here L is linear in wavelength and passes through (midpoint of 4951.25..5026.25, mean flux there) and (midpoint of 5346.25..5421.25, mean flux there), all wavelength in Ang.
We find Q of 4.1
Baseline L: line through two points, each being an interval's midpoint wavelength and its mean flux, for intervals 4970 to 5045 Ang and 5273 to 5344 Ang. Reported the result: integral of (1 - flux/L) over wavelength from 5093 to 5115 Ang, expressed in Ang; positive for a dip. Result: 3.0 Ang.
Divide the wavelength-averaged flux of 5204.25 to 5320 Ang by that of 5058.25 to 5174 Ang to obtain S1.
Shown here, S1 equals 1.49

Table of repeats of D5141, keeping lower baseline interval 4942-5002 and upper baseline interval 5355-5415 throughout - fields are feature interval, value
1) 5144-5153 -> 0.17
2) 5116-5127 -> 0.05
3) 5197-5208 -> -0.16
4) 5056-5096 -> 0.02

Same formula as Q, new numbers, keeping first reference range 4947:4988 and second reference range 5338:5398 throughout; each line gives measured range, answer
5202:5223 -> -3.86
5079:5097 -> 2.49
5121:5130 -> 1.00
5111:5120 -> 0.42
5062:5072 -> 0.09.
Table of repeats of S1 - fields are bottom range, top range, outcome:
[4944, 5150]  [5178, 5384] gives 1.42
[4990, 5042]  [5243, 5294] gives 1.56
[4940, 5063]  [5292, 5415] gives 1.34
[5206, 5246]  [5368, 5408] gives 0.77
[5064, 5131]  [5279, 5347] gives 1.64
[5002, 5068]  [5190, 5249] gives 1.32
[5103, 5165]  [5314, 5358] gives 1.47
